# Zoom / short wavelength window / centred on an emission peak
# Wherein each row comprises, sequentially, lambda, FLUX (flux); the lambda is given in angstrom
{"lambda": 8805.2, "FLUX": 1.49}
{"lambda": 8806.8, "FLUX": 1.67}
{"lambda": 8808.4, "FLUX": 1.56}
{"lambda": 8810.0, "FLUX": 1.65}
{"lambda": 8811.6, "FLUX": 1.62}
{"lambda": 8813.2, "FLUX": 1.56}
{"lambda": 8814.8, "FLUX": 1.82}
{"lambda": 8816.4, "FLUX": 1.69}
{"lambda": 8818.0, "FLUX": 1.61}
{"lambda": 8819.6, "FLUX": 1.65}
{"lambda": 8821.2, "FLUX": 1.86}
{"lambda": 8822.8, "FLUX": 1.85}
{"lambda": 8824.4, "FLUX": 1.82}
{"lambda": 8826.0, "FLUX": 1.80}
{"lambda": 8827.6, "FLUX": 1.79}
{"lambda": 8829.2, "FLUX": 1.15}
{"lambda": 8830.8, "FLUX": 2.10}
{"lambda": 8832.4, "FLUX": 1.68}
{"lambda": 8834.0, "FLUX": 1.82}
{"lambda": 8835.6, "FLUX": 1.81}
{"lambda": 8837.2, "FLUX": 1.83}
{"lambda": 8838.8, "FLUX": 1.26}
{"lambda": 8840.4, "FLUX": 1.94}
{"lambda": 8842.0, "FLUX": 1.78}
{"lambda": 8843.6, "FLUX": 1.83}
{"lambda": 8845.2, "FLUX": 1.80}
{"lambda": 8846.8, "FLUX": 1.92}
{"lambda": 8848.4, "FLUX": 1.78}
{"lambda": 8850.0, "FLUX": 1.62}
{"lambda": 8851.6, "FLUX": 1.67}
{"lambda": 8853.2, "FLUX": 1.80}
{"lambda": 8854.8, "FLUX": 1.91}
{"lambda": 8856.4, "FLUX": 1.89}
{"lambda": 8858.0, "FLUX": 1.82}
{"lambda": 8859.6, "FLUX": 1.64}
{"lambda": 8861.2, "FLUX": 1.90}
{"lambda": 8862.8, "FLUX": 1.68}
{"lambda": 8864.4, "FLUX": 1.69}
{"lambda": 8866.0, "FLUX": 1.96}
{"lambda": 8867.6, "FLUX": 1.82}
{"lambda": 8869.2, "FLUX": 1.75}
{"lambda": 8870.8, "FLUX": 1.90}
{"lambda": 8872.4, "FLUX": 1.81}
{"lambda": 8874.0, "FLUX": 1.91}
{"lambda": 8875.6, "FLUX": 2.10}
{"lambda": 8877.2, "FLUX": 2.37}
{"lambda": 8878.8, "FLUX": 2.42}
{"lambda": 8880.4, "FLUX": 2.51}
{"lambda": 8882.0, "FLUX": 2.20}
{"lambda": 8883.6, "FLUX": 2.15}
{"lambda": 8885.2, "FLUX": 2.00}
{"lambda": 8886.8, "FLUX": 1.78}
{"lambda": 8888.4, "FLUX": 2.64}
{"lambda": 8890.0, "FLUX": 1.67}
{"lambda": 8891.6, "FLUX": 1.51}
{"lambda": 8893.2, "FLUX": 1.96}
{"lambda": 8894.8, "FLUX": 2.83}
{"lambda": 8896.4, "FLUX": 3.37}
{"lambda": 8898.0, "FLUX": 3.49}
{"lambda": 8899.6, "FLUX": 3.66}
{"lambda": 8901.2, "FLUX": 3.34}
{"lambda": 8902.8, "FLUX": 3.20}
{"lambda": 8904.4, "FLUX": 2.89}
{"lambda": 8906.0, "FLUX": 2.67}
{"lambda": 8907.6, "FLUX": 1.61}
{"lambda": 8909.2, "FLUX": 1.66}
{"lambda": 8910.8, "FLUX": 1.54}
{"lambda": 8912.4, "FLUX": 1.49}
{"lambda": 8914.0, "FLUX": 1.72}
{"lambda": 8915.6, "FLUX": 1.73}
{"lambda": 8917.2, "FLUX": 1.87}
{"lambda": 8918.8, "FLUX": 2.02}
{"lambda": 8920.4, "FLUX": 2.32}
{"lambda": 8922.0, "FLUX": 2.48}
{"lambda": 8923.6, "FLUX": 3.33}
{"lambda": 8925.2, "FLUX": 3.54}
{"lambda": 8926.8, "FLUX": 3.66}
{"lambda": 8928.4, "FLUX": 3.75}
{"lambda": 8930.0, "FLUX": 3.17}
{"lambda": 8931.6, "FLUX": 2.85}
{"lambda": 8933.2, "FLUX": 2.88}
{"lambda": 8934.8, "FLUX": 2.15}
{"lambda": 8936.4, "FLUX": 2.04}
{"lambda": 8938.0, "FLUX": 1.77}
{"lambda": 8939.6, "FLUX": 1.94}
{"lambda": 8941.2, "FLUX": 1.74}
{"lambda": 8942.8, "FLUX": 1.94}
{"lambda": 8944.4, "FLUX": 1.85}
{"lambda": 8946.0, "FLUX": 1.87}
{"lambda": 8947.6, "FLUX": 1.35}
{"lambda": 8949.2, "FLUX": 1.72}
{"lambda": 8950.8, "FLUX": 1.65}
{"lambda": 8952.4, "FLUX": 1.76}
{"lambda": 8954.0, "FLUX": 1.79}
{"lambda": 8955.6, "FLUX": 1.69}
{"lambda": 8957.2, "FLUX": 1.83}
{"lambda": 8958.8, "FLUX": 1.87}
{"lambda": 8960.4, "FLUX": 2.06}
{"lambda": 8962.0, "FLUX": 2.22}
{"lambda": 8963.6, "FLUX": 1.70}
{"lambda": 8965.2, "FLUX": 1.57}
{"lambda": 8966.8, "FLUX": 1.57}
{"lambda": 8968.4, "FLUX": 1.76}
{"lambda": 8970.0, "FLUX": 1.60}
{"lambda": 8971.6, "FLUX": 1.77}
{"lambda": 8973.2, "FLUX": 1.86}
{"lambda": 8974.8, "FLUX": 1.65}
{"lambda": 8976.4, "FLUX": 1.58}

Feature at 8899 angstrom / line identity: H-alpha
